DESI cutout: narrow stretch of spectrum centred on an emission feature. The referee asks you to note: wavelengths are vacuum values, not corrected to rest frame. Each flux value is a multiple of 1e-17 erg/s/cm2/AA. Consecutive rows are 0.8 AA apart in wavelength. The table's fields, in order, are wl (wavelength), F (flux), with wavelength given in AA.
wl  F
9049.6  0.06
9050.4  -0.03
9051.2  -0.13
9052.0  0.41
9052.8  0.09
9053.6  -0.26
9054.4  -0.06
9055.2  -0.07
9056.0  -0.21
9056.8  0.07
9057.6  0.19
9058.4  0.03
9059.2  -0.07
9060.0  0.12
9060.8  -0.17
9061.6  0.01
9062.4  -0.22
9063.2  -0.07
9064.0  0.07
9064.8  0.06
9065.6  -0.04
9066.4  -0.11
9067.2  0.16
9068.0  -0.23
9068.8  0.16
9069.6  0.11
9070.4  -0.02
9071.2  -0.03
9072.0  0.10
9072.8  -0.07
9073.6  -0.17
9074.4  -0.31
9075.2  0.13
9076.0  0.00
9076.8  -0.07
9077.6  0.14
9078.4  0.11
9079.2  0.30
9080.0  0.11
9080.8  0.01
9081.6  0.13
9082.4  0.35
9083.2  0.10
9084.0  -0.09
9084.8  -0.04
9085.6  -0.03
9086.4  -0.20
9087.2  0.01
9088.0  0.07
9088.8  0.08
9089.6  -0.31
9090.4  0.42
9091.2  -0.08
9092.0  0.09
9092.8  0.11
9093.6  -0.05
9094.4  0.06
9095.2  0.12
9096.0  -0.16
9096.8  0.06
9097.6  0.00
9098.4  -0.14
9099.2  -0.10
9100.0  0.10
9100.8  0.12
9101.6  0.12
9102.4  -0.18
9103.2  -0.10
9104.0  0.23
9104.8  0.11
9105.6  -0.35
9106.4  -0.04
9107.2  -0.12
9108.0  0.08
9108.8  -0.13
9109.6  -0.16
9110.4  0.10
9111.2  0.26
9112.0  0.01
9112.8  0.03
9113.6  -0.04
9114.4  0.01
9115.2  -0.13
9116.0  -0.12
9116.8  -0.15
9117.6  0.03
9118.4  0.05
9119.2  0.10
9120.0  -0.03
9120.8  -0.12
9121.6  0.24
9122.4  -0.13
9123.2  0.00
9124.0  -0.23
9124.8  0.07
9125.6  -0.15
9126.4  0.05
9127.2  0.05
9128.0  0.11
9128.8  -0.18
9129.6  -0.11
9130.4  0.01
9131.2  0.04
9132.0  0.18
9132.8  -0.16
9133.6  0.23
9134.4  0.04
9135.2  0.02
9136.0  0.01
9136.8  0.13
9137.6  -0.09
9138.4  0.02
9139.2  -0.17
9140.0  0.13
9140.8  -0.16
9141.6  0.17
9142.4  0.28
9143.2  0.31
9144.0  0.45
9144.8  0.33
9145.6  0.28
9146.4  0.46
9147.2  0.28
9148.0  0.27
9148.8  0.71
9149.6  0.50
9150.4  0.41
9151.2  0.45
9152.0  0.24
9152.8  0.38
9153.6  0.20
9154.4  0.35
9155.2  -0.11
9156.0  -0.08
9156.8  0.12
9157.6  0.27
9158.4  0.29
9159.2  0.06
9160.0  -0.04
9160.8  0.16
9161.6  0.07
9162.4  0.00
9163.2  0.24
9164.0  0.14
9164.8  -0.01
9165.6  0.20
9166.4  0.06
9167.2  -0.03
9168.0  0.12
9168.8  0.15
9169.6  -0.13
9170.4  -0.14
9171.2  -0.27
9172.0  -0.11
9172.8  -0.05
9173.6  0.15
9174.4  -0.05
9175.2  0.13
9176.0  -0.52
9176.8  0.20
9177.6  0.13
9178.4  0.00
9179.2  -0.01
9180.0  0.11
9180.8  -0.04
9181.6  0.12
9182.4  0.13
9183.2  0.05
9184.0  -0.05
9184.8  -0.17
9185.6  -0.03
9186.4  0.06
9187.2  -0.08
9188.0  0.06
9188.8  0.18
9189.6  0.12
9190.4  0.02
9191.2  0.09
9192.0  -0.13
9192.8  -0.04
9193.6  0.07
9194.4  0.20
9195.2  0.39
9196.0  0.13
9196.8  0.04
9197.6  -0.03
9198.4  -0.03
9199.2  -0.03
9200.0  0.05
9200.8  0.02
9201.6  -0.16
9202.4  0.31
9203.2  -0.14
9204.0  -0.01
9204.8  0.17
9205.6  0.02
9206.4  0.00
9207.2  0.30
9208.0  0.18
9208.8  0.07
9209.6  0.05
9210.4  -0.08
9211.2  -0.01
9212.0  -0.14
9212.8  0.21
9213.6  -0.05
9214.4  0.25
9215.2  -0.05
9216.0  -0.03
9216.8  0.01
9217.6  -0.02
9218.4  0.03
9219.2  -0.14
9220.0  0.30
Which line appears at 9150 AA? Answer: [O II]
